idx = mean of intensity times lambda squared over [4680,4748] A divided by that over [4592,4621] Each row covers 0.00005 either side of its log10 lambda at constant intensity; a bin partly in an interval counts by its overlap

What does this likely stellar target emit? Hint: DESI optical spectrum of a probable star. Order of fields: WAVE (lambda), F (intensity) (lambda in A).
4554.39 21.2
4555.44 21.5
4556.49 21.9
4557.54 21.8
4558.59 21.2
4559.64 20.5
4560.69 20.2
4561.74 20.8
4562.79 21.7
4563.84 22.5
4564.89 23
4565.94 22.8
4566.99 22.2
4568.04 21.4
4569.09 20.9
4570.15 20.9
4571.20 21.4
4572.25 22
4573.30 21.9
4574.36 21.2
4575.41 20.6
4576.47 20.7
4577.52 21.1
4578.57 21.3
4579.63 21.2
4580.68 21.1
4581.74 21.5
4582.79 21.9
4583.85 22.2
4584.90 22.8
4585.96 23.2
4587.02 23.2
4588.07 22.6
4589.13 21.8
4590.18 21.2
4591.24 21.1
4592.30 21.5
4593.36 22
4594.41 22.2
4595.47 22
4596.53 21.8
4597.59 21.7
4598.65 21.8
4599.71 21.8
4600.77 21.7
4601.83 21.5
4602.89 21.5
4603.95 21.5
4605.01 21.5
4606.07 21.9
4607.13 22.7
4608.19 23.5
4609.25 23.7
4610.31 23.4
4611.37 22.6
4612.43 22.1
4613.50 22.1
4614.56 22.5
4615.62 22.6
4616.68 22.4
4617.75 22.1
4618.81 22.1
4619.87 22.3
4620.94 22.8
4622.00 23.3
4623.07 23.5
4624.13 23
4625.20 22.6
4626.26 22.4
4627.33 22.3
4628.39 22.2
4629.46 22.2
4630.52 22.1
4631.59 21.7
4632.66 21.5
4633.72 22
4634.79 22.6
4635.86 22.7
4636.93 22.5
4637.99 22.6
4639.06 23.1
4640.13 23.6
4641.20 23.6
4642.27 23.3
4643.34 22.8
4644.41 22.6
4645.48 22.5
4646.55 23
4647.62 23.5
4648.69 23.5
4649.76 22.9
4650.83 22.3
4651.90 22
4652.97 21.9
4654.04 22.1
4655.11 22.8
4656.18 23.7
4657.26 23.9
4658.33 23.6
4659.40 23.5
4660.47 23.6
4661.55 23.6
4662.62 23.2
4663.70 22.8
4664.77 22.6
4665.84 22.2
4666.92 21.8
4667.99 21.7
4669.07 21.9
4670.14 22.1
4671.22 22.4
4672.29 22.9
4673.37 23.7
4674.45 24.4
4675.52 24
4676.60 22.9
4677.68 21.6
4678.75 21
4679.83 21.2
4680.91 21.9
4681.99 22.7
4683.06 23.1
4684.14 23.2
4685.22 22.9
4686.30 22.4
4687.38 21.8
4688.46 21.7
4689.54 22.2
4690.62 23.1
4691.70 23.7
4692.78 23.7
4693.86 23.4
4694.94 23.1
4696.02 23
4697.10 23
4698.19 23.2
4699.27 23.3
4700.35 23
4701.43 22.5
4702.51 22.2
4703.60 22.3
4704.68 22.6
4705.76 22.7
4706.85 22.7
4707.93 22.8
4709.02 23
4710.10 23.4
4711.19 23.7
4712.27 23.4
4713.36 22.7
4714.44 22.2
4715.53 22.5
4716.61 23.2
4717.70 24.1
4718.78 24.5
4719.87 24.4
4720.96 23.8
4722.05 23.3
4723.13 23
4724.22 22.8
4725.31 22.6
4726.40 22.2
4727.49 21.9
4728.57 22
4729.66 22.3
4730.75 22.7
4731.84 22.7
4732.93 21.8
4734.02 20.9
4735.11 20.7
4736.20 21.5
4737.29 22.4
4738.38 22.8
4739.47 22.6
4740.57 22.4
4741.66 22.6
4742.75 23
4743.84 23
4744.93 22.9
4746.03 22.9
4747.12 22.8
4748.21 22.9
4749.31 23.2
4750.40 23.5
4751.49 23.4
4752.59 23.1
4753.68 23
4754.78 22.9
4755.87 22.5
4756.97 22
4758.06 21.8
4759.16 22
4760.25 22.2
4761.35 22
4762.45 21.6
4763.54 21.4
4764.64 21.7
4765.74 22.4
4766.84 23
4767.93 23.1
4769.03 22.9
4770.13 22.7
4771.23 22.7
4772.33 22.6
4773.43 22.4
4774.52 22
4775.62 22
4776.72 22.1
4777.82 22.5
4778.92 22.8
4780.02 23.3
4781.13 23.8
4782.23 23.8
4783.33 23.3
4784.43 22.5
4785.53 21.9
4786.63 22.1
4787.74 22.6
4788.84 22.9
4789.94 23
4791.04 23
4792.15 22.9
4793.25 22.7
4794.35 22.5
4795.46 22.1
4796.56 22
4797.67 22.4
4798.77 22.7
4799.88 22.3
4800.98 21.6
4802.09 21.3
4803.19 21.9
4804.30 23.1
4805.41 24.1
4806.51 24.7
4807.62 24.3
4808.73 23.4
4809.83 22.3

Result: 1.07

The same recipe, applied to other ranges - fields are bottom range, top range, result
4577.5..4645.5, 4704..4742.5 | 1.07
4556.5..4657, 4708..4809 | 1.09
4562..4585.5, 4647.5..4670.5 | 1.09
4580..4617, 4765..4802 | 1.11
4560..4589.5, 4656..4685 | 1.09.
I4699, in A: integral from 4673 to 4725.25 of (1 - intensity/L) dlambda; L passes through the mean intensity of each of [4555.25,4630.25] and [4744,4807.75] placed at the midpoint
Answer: -1.3 A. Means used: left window 22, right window 22.6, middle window 22.9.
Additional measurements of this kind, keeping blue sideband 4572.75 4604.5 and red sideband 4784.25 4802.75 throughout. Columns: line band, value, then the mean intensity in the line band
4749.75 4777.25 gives -0.20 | 22.4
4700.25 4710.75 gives -0.30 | 22.7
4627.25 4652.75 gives -0.87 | 22.6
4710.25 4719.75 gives -0.52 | 23.3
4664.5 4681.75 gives -0.32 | 22.4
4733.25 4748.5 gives -0.11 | 22.4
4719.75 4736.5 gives -0.16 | 22.4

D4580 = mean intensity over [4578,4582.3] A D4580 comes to 21.3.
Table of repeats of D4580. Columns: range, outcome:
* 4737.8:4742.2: 22.6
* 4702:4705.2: 22.3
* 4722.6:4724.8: 22.8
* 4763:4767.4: 22.1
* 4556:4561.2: 21.1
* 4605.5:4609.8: 23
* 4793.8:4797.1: 22.2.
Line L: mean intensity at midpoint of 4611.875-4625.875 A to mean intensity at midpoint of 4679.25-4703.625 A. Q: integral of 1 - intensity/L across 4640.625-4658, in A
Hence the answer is -0.2 A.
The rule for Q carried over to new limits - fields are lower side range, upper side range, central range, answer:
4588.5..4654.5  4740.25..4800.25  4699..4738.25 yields -0.31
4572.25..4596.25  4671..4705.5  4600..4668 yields -1.19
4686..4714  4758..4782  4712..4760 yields -0.10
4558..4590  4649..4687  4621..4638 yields -0.14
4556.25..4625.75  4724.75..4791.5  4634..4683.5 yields -1.31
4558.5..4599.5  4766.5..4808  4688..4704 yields -0.46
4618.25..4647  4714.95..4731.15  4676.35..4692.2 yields 0.35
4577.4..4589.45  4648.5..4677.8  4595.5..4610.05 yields 0.10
